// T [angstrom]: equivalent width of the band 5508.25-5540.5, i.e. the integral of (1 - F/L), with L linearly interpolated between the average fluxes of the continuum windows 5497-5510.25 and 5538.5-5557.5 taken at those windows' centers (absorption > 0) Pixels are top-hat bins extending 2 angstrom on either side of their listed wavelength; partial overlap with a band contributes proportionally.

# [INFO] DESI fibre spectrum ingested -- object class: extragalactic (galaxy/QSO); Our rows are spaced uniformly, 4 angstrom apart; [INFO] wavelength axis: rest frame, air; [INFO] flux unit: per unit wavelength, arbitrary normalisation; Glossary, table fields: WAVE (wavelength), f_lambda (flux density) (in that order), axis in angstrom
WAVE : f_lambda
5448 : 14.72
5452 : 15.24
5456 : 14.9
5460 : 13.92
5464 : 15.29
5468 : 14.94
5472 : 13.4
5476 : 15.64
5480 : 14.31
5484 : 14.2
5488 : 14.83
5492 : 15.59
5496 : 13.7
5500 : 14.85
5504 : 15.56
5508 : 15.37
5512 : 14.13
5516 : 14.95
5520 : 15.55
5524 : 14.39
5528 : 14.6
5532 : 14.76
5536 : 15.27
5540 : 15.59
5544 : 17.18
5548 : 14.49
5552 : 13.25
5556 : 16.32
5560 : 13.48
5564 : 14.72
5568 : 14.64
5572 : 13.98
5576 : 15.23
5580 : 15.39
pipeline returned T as 0.7 angstrom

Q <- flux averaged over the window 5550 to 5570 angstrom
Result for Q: 14.5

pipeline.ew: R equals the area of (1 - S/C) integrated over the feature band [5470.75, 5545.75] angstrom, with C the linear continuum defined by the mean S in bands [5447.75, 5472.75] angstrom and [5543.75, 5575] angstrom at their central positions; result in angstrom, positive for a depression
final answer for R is -1.47 angstrom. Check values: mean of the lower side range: 14.7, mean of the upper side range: 14.6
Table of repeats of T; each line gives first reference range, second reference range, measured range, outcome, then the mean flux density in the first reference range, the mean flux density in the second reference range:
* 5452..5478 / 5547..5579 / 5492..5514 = -0.2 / 14.7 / 14.5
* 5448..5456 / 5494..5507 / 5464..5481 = 0.3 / 15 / 14.8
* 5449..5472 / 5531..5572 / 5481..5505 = 0.1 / 14.7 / 14.9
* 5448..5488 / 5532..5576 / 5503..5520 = -0.3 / 14.7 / 14.9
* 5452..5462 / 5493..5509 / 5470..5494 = 0.1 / 14.6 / 14.9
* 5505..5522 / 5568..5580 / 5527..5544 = -0.5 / 15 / 14.7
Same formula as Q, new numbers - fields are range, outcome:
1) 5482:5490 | 14.5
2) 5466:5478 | 14.7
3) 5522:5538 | 14.8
